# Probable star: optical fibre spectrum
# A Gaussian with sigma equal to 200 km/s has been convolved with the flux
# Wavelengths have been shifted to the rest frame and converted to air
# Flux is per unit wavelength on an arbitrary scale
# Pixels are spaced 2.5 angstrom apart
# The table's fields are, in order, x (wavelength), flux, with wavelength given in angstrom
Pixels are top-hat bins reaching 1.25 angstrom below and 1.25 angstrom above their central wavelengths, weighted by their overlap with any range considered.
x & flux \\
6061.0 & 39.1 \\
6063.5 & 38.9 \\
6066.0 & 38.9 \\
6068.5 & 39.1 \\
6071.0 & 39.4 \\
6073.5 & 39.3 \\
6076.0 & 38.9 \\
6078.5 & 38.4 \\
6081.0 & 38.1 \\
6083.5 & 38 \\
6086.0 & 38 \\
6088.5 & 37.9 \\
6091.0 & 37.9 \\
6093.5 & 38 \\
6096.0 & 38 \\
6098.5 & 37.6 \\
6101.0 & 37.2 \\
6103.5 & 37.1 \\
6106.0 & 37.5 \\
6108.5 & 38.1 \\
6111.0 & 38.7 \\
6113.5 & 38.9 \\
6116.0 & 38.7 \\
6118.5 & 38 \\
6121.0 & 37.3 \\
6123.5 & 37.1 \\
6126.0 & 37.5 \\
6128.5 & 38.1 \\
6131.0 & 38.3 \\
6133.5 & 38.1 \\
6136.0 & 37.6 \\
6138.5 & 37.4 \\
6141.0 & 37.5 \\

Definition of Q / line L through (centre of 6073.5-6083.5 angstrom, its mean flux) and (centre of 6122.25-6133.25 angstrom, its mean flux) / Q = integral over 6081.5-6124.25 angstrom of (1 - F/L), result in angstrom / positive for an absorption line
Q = 0.29 angstrom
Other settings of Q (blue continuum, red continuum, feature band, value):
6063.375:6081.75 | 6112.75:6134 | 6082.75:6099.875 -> 0.3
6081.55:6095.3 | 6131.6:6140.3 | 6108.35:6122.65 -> -0.2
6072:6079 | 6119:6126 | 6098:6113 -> 0.1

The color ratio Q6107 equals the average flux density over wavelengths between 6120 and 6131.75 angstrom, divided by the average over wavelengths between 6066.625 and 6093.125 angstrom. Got 1.0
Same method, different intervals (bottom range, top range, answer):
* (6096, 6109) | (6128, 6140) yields 1.01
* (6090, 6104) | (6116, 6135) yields 1.00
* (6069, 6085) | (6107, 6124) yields 0.99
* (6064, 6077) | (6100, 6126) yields 0.97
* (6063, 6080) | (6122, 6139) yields 0.97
